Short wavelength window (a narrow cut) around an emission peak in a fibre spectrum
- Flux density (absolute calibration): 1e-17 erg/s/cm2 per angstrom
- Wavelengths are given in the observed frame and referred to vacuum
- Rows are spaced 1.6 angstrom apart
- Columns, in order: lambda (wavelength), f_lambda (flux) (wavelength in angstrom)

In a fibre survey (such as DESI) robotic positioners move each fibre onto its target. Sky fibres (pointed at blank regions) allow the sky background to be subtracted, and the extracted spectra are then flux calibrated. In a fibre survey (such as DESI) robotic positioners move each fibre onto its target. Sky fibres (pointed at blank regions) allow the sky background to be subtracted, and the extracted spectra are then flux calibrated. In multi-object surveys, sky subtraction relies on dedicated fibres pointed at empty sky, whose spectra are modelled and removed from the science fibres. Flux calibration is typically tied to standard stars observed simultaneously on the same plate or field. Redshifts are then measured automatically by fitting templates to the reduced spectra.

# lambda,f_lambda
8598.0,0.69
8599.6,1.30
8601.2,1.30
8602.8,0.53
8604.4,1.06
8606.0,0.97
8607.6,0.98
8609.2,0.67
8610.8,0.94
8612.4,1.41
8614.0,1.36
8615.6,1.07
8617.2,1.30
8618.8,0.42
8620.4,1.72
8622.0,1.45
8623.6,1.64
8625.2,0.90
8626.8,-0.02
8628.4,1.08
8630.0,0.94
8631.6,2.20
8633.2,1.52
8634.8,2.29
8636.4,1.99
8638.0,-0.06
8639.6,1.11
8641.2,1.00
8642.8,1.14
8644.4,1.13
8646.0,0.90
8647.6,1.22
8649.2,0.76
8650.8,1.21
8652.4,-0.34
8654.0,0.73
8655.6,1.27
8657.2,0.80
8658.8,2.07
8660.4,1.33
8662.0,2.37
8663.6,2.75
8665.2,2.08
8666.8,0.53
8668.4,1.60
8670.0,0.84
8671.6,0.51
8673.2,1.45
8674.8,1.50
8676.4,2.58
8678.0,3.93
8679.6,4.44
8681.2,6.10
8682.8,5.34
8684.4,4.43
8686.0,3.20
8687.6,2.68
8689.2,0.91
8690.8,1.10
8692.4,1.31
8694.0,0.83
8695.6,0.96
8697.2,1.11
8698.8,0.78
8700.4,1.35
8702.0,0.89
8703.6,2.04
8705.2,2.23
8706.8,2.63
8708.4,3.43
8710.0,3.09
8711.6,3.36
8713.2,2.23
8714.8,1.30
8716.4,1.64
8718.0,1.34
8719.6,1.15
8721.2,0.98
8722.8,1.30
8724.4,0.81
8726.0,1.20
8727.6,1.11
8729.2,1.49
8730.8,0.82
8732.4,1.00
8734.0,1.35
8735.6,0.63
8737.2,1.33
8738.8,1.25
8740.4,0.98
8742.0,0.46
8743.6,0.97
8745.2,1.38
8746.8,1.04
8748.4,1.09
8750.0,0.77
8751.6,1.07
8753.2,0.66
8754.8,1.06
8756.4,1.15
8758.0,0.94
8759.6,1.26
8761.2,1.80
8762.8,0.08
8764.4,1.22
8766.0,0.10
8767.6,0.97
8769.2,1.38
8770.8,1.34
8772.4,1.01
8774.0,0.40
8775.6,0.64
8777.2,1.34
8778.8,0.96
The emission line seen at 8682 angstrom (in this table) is H-alpha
